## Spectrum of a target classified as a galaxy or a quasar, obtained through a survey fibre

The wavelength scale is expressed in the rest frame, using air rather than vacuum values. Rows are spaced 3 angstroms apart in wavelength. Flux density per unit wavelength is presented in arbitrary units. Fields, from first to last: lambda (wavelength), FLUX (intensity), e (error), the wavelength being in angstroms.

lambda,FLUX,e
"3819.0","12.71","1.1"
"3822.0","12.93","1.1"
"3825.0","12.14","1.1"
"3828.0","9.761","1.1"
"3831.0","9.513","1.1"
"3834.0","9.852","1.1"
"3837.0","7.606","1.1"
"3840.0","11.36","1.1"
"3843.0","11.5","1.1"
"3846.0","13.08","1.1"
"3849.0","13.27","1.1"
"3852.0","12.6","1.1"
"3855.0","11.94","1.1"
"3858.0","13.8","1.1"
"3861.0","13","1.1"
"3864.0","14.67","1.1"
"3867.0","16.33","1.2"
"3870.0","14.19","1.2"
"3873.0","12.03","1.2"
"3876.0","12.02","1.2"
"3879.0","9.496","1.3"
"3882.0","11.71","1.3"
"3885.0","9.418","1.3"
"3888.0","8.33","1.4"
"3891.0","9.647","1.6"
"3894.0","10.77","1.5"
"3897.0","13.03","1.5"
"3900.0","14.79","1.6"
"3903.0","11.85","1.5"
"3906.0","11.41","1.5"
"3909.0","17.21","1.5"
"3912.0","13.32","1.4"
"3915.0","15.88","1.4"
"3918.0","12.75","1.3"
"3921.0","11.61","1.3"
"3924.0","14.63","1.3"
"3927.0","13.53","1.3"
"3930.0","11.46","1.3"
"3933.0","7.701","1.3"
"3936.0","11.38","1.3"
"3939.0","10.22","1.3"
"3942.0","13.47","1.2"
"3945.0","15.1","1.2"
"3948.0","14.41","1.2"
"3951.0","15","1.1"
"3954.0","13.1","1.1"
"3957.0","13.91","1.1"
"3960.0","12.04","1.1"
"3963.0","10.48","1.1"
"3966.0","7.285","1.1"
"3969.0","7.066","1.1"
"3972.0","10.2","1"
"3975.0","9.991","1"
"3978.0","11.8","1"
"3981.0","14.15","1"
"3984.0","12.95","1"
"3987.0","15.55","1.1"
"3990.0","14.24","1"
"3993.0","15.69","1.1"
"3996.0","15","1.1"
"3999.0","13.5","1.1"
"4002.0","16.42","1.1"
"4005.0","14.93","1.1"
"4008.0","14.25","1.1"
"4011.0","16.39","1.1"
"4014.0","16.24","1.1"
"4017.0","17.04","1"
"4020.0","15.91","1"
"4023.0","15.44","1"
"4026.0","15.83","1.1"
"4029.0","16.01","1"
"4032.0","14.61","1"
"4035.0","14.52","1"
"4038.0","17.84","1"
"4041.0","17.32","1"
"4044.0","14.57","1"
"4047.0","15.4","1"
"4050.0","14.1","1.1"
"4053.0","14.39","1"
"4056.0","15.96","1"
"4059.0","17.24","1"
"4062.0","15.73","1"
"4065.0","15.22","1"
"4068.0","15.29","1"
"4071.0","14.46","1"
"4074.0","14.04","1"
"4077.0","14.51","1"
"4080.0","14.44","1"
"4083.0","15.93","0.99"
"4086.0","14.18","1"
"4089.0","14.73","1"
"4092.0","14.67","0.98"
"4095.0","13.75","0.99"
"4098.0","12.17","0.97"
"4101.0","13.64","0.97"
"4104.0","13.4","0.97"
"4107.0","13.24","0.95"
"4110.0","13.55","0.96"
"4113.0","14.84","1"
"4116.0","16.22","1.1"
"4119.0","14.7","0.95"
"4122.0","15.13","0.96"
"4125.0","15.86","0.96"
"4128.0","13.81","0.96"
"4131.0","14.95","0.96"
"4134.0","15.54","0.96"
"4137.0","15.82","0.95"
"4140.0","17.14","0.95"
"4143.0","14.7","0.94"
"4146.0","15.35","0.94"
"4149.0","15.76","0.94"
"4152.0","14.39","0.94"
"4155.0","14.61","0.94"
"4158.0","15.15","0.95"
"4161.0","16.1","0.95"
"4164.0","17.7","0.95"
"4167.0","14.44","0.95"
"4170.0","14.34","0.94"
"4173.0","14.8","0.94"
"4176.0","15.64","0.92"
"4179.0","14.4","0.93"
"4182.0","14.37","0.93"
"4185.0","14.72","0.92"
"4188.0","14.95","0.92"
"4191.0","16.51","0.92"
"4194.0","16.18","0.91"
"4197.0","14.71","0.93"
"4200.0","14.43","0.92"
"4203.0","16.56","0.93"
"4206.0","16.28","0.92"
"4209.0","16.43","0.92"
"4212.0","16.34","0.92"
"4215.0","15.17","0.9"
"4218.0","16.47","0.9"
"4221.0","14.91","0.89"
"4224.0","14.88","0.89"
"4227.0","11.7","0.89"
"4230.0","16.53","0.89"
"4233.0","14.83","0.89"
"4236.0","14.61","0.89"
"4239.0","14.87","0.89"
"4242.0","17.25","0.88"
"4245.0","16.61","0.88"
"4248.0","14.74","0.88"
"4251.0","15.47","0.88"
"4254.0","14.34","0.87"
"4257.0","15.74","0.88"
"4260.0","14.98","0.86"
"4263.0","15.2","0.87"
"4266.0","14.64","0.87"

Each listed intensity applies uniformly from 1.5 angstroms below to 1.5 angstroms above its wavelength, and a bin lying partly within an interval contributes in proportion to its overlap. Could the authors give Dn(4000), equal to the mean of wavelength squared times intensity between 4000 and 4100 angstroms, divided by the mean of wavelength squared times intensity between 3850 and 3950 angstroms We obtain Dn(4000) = 1.31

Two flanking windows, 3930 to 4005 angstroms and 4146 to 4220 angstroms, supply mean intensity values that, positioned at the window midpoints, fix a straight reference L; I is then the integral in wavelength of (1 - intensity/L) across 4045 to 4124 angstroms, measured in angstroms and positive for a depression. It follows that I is -3.1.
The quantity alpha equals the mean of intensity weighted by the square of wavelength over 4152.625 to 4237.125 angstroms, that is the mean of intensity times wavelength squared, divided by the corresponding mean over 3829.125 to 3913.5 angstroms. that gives 1.49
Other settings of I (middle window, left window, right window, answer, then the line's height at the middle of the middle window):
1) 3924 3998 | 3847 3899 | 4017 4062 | 8.8 angstroms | 14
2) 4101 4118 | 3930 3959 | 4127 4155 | 0.7 angstroms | 14.8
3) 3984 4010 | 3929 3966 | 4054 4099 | -3.3 angstroms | 13.2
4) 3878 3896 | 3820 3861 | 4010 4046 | 3.8 angstroms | 12.7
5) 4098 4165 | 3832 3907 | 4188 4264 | -2.3 angstroms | 14.5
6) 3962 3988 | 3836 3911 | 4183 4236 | 4.4 angstroms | 13.2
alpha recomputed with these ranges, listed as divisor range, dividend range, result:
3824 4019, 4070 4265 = 1.35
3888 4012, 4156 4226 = 1.35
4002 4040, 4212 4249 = 1.07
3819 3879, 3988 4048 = 1.40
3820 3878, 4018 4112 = 1.37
